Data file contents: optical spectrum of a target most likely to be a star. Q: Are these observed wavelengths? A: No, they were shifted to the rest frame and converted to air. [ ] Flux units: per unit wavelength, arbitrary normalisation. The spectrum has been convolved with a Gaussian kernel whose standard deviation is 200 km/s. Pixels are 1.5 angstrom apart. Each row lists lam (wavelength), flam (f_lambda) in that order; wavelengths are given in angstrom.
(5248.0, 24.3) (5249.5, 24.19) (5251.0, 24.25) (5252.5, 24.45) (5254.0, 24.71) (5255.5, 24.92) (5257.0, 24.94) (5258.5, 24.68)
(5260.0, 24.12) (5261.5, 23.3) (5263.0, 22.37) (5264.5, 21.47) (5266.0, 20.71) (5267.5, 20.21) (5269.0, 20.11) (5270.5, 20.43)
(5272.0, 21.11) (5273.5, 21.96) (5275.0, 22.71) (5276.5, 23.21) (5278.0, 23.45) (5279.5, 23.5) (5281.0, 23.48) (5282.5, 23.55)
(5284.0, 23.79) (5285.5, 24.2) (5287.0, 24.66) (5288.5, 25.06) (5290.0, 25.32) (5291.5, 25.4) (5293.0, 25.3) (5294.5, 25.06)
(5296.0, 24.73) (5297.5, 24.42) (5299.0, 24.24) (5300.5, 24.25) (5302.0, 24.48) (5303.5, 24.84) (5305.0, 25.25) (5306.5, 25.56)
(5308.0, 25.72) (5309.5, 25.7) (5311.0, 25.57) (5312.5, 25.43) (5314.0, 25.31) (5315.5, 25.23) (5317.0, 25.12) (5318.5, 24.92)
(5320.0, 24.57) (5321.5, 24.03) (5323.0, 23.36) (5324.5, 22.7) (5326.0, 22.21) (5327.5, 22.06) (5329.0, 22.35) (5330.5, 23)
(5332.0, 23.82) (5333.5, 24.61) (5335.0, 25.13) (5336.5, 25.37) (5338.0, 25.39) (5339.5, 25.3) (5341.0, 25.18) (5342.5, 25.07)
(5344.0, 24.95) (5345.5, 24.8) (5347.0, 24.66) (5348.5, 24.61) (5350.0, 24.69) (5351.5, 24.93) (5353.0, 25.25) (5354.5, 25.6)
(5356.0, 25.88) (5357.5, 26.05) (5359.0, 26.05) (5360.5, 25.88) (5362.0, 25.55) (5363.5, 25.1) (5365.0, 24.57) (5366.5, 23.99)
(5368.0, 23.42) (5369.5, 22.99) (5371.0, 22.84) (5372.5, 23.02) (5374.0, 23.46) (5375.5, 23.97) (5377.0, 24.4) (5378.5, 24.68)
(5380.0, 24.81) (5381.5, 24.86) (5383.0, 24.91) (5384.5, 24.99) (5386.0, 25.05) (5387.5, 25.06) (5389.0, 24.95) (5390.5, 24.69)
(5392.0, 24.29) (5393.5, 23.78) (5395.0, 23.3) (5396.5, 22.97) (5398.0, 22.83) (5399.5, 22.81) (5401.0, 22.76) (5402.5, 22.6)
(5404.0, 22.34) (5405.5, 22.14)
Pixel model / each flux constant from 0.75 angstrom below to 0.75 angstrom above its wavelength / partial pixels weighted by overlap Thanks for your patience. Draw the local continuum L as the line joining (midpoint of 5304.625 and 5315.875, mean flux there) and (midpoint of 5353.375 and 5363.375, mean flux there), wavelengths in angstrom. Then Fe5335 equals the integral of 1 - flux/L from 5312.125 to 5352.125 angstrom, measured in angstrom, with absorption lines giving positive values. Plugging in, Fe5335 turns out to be 1.9 angstrom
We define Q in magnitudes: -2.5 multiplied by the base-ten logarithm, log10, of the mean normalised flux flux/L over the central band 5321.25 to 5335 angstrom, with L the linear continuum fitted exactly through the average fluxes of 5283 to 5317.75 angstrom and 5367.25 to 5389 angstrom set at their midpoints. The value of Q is 0.07 mag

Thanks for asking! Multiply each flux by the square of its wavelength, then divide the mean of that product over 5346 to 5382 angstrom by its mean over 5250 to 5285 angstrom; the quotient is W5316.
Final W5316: 1.11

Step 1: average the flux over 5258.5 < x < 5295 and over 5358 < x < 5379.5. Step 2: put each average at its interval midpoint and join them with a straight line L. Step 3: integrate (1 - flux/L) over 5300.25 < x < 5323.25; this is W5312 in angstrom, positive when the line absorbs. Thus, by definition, -1.40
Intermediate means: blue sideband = 23.1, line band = 25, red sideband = 24.3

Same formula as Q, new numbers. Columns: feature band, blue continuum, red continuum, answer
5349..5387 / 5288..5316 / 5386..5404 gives -0.03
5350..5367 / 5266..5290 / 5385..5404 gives -0.09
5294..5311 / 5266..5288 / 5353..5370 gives -0.07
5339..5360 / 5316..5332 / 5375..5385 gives -0.05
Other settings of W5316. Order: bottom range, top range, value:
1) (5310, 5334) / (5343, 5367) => 1.06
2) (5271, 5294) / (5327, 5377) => 1.06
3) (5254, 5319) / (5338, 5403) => 1.05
